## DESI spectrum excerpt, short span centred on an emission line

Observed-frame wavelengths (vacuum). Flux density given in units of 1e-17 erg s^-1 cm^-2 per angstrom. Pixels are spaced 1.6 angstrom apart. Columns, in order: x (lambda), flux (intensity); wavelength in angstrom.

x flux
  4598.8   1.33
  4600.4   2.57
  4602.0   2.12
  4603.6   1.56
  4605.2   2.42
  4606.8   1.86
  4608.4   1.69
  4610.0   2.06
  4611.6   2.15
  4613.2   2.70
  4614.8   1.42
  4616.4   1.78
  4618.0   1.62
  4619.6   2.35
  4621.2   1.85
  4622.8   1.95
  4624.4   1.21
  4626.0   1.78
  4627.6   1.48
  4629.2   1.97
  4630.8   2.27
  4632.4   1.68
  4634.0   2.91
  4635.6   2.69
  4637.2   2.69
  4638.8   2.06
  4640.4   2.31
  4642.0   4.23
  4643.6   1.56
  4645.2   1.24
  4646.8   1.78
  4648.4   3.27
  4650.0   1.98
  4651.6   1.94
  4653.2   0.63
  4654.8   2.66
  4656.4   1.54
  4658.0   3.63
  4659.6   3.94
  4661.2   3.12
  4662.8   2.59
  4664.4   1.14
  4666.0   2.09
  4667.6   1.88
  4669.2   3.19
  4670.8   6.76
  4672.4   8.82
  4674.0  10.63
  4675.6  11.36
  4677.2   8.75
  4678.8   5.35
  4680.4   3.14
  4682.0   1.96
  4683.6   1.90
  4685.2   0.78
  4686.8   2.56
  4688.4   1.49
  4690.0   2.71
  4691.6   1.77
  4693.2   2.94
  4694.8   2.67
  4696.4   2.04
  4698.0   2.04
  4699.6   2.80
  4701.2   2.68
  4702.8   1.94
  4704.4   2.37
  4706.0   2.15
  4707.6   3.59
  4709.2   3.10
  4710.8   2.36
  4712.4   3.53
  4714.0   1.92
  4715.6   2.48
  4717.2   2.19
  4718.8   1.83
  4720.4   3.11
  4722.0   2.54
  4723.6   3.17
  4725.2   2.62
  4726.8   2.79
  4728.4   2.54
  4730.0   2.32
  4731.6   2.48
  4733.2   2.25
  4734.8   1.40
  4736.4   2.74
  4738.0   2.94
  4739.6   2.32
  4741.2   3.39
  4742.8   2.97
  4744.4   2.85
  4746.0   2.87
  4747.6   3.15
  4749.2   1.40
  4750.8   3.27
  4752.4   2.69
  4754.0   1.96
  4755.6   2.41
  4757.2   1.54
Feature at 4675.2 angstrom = [O II]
